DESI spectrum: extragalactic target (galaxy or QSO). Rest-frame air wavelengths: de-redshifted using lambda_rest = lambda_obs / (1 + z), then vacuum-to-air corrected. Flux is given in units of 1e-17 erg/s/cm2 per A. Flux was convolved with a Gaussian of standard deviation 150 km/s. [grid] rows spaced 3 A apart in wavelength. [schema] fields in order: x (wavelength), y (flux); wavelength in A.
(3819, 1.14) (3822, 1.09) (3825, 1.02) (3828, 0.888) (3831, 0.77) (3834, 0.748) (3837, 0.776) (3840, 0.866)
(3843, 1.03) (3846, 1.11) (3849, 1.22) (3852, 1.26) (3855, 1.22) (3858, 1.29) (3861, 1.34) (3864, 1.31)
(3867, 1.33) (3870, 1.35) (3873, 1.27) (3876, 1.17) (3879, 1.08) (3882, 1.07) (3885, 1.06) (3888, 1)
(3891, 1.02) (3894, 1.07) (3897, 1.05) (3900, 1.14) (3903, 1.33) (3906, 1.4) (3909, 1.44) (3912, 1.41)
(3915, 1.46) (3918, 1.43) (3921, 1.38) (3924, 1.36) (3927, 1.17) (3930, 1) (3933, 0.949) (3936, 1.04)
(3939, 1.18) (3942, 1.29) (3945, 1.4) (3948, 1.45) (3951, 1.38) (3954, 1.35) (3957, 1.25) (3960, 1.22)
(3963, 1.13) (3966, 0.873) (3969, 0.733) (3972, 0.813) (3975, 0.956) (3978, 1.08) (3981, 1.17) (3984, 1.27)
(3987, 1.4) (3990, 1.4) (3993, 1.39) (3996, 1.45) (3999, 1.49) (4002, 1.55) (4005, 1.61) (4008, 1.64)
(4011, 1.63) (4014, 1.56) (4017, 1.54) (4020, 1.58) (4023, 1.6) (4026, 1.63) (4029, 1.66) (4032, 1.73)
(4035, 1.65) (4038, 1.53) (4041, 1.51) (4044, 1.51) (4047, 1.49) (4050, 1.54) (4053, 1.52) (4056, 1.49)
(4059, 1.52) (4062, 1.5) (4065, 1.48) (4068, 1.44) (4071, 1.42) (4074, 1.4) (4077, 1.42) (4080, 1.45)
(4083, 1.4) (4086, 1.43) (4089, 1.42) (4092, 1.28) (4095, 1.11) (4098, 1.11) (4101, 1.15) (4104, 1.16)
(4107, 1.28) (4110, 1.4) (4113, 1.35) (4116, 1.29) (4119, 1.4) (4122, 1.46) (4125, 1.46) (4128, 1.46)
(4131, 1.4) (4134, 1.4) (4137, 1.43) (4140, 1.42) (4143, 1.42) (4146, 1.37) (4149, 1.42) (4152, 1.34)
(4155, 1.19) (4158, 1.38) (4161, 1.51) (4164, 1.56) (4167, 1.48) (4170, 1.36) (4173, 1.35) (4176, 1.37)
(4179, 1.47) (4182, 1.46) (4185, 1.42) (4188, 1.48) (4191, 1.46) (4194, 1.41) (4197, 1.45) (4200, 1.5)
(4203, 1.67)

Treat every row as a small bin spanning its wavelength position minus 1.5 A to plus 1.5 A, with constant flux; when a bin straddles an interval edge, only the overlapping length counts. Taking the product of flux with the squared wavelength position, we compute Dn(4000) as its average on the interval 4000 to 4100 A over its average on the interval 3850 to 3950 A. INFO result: 1.3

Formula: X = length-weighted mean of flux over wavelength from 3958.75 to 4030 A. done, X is 1.35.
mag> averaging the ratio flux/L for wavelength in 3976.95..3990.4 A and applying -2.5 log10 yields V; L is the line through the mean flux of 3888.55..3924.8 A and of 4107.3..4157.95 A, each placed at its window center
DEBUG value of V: 0.05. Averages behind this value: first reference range 1.28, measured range 1.26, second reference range 1.39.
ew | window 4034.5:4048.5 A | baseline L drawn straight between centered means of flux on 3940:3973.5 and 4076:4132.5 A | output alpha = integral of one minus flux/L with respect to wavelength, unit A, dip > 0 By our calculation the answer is -2.91 A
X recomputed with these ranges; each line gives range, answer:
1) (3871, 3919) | 1.21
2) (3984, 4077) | 1.52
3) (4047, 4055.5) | 1.52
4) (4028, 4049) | 1.58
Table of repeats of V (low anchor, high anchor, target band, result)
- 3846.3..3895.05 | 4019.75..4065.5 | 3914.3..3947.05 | 0.07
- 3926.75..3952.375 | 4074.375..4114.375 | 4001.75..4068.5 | -0.23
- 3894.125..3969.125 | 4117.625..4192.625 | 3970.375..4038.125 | -0.12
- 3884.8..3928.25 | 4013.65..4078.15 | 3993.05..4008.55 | -0.06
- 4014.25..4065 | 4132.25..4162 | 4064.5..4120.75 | 0.11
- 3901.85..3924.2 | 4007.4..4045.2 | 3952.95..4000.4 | 0.27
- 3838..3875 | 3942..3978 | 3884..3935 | -0.04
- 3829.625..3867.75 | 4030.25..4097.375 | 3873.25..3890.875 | 0.06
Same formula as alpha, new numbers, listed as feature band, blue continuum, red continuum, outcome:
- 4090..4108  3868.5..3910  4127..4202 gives 2.33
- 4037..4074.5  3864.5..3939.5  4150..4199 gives -4.62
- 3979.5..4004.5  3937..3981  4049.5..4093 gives -3.23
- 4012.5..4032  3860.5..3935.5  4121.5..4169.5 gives -4.24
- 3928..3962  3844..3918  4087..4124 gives 0.53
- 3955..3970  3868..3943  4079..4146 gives 2.20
